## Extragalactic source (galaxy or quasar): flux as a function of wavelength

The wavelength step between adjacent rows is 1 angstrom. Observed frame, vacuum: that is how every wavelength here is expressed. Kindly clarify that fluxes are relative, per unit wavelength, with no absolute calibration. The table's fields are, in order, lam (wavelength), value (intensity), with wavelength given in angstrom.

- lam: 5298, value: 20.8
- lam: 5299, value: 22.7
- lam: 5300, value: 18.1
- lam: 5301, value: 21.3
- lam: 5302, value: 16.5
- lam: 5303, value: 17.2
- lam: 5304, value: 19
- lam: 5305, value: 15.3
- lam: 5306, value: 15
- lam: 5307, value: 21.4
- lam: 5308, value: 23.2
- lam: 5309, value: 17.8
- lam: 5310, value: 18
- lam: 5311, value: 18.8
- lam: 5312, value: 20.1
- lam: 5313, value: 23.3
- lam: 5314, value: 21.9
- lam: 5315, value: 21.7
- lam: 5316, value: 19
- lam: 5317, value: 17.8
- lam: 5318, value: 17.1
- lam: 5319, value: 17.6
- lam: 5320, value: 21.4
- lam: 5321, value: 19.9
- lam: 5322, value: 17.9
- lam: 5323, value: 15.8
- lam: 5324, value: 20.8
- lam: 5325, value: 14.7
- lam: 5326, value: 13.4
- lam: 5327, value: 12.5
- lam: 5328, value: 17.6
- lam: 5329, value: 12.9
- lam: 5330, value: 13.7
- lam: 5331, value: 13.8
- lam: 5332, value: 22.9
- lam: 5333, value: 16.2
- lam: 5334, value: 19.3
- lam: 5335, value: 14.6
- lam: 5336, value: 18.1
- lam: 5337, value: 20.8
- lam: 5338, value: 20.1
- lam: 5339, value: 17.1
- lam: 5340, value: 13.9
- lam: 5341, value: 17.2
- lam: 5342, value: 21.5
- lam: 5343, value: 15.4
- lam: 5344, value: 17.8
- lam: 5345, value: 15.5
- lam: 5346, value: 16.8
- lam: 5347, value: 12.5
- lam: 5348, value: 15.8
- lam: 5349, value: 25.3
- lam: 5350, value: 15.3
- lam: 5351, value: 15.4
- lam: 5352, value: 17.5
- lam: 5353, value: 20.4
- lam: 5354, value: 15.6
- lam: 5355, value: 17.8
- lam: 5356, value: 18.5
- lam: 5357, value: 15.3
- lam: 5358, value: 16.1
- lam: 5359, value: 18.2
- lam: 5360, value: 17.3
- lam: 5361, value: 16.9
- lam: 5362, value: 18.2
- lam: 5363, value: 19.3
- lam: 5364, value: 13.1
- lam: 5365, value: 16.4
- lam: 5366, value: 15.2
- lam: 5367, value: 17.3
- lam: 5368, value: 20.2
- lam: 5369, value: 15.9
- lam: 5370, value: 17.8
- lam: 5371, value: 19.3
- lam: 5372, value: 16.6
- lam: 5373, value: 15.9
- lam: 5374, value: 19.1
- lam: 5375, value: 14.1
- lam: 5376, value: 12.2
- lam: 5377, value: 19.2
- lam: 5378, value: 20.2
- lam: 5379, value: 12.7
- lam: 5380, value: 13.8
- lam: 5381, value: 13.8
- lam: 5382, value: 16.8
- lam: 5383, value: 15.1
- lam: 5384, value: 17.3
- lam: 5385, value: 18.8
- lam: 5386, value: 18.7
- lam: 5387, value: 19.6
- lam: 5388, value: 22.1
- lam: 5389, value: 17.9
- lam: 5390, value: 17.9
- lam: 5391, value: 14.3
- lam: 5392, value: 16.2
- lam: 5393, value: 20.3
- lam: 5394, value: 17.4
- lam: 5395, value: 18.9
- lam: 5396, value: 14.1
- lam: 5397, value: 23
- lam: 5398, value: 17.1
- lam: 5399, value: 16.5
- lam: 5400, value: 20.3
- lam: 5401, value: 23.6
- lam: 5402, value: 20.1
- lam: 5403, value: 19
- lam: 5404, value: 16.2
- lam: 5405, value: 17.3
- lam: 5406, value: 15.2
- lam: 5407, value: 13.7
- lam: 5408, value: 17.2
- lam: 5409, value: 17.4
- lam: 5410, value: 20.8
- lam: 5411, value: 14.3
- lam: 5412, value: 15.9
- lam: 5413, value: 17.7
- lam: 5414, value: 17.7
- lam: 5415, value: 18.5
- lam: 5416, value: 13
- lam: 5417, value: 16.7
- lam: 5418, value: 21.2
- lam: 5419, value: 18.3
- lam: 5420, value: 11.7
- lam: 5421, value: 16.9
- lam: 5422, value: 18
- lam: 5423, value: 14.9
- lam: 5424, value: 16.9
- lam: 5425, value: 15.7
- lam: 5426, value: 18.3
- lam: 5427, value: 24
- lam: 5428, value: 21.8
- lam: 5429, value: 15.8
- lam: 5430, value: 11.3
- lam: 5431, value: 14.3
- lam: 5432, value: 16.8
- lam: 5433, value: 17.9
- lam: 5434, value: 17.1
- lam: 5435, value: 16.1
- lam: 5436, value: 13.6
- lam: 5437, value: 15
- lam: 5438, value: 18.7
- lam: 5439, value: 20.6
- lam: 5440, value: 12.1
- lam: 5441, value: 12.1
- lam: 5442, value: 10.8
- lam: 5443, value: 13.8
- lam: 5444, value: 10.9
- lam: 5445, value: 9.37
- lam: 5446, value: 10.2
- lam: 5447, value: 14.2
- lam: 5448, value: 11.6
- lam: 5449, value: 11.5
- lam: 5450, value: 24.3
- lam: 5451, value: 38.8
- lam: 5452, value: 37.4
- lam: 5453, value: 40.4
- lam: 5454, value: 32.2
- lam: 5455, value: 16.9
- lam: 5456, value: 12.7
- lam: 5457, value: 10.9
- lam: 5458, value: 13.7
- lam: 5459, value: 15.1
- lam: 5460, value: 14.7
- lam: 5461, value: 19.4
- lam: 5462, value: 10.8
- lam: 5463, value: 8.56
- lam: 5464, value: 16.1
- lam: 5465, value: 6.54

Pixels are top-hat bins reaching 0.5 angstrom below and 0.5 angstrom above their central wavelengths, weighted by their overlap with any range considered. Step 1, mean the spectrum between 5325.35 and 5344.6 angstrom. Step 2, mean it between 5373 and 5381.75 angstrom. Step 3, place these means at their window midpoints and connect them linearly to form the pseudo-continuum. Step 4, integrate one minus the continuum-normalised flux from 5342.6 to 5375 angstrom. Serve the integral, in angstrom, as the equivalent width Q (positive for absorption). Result -1.9 angstrom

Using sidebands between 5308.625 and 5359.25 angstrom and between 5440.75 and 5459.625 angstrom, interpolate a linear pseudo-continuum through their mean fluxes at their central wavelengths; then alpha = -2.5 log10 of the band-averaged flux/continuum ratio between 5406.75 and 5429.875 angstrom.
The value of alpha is 0.058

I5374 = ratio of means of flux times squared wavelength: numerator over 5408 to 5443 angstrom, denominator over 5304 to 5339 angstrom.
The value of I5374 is 0.95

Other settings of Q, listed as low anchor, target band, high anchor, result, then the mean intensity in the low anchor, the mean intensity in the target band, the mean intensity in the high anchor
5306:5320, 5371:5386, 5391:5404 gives 2.0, 19.7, 16.3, 18.6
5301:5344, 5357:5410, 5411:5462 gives 0.7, 17.9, 17.3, 17.3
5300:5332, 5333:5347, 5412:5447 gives 0.2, 18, 17.3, 15.8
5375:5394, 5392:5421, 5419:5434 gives -1.2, 17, 17.6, 16.8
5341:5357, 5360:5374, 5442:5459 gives 0.4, 17.3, 17.2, 18.9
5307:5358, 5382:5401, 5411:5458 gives -0.7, 17.8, 18.2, 17.4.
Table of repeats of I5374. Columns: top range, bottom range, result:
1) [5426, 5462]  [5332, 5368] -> 1.05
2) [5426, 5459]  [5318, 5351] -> 1.08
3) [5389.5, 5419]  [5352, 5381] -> 1.06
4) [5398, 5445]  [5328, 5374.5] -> 0.99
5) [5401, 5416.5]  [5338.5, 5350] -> 1.03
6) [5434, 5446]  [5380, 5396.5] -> 0.82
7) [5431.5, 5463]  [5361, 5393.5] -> 1.04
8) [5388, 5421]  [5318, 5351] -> 1.05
